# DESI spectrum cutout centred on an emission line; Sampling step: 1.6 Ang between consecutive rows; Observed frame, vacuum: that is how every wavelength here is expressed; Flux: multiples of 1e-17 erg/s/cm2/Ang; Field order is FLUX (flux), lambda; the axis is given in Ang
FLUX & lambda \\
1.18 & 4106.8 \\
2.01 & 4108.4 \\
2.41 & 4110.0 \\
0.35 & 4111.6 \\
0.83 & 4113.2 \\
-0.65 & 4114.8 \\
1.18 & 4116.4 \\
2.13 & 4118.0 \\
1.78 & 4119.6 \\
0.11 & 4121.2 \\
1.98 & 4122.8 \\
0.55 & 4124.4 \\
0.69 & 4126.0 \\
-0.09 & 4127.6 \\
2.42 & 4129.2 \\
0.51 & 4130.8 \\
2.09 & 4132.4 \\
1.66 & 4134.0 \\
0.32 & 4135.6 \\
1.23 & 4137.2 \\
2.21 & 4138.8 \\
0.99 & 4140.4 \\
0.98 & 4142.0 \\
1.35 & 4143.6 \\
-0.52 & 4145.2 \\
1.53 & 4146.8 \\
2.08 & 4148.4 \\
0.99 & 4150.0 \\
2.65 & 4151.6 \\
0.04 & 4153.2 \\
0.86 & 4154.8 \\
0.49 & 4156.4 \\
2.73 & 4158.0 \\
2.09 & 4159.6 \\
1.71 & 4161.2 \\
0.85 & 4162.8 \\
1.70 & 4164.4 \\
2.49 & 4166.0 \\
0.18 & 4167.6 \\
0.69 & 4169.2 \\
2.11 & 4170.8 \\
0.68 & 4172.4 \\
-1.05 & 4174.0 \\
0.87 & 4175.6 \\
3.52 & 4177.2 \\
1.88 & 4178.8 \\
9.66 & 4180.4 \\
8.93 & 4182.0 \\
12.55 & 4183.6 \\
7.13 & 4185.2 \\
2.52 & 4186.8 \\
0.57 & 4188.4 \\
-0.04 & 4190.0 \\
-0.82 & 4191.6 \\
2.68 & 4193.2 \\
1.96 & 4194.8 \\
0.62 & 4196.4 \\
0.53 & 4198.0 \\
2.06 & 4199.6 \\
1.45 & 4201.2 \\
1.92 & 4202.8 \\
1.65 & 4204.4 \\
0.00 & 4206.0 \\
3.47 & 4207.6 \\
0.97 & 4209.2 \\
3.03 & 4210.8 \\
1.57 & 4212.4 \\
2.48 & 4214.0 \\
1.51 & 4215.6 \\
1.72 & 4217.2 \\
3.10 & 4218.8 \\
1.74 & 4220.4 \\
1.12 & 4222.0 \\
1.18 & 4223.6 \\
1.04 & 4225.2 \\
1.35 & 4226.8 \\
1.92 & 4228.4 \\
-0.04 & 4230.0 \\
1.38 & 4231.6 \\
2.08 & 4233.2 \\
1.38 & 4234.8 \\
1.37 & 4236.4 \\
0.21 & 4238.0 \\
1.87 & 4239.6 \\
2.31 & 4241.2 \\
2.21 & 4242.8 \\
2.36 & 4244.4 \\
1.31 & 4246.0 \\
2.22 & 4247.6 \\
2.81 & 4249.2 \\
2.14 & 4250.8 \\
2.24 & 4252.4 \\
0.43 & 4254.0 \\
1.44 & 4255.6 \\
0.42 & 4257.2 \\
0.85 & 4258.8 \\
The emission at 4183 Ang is [O II]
